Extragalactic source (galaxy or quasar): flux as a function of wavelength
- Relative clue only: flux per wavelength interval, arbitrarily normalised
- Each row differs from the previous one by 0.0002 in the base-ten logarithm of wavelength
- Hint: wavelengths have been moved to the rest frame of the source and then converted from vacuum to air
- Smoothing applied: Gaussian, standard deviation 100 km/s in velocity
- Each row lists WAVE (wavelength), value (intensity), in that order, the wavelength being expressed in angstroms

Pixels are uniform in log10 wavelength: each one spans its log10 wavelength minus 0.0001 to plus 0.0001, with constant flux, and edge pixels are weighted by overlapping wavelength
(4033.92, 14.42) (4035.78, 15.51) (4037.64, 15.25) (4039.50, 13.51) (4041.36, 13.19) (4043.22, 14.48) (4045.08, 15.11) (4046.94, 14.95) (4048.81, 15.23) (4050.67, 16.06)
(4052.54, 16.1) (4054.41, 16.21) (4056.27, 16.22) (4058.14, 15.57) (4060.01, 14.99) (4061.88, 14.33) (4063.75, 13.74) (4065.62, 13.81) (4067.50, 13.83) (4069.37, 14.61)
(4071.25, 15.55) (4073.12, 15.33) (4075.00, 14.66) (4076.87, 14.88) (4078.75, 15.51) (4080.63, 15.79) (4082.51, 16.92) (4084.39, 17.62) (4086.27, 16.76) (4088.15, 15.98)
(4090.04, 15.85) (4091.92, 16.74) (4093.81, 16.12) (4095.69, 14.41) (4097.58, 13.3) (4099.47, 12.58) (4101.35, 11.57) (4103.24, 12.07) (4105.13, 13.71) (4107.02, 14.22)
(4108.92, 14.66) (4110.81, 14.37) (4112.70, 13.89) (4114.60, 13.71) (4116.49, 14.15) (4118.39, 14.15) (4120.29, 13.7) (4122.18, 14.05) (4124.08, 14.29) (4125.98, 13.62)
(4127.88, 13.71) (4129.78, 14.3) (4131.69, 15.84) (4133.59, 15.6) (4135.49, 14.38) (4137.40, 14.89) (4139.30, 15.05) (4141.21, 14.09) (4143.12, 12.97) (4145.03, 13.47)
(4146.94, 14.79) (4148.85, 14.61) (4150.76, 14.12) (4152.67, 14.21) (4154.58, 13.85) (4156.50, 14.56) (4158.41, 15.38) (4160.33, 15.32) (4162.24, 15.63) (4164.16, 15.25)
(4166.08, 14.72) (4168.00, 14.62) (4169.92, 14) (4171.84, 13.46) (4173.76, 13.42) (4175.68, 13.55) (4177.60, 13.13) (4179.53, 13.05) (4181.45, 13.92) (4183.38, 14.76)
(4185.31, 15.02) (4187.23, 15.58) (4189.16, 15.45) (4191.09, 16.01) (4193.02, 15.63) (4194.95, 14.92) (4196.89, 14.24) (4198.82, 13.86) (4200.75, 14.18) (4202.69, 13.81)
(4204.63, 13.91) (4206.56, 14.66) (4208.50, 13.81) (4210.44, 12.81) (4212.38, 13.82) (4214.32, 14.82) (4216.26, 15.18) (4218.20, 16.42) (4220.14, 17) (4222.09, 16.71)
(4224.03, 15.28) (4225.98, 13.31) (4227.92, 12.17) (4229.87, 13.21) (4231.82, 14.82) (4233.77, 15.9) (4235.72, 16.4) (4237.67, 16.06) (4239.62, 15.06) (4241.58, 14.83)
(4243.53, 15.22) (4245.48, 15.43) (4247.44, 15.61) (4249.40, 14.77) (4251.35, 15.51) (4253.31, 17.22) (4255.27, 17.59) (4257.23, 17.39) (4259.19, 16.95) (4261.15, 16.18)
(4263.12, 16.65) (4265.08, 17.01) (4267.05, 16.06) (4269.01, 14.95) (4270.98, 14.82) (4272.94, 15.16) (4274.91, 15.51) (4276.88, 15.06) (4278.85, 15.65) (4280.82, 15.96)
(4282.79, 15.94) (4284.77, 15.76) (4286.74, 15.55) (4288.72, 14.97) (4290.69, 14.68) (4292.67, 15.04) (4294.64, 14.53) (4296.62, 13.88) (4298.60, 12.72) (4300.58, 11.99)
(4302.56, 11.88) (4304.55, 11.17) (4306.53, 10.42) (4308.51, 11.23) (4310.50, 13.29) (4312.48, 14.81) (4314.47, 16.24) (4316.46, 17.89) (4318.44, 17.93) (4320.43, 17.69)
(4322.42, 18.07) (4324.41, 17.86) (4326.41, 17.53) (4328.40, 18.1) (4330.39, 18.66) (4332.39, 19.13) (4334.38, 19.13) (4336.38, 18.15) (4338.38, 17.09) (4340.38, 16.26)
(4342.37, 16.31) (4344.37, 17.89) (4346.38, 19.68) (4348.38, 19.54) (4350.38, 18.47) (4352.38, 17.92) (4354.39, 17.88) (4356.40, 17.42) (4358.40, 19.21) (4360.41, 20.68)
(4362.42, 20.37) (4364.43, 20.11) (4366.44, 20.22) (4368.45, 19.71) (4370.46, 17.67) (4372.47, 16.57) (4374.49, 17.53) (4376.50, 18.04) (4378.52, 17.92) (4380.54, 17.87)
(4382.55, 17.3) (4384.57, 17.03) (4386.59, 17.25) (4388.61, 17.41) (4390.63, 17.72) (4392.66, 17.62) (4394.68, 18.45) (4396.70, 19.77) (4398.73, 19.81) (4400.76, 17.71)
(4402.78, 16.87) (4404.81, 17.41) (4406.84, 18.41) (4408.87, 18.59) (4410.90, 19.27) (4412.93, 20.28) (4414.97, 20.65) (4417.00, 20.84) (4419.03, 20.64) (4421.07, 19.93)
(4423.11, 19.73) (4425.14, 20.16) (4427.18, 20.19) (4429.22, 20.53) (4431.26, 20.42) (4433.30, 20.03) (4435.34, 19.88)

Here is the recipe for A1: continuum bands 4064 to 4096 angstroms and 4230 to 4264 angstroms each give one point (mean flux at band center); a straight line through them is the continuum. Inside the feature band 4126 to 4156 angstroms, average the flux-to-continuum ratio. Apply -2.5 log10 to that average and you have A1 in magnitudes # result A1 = 0.094 mag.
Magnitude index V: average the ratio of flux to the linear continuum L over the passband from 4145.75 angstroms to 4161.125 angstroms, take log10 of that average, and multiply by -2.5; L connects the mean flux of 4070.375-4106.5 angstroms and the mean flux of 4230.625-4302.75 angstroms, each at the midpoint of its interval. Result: 0.04 mag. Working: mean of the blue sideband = 15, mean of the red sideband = 15.4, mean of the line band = 14.6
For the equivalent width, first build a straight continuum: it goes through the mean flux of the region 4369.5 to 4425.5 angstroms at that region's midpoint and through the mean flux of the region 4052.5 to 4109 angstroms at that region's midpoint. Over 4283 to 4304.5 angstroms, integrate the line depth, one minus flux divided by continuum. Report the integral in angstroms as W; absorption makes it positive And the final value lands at 4.1 angstroms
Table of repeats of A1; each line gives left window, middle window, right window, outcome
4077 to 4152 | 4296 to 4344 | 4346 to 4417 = 0.12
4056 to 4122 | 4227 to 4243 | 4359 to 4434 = 0.13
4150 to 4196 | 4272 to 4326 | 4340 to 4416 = 0.14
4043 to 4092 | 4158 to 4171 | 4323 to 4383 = 0.10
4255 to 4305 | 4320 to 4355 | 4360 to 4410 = -0.08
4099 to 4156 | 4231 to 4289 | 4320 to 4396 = 0.04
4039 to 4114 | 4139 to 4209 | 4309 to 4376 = 0.11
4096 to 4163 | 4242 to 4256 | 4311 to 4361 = 0.03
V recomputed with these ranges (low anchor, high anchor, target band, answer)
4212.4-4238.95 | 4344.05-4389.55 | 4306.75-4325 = 0.093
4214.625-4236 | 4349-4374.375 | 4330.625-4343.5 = 0.024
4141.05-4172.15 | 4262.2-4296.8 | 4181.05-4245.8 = 0.005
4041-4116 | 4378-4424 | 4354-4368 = -0.076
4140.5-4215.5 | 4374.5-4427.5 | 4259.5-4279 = 0.025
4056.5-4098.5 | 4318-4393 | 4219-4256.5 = 0.106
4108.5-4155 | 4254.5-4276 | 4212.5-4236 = 0.041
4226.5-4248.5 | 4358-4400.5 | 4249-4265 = -0.082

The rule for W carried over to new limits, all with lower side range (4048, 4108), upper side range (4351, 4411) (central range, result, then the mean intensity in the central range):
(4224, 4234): 1.7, 13.9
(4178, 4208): 3.1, 14.6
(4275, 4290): 1.5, 15.5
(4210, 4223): 0.9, 15.3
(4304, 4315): 3.0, 12.8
